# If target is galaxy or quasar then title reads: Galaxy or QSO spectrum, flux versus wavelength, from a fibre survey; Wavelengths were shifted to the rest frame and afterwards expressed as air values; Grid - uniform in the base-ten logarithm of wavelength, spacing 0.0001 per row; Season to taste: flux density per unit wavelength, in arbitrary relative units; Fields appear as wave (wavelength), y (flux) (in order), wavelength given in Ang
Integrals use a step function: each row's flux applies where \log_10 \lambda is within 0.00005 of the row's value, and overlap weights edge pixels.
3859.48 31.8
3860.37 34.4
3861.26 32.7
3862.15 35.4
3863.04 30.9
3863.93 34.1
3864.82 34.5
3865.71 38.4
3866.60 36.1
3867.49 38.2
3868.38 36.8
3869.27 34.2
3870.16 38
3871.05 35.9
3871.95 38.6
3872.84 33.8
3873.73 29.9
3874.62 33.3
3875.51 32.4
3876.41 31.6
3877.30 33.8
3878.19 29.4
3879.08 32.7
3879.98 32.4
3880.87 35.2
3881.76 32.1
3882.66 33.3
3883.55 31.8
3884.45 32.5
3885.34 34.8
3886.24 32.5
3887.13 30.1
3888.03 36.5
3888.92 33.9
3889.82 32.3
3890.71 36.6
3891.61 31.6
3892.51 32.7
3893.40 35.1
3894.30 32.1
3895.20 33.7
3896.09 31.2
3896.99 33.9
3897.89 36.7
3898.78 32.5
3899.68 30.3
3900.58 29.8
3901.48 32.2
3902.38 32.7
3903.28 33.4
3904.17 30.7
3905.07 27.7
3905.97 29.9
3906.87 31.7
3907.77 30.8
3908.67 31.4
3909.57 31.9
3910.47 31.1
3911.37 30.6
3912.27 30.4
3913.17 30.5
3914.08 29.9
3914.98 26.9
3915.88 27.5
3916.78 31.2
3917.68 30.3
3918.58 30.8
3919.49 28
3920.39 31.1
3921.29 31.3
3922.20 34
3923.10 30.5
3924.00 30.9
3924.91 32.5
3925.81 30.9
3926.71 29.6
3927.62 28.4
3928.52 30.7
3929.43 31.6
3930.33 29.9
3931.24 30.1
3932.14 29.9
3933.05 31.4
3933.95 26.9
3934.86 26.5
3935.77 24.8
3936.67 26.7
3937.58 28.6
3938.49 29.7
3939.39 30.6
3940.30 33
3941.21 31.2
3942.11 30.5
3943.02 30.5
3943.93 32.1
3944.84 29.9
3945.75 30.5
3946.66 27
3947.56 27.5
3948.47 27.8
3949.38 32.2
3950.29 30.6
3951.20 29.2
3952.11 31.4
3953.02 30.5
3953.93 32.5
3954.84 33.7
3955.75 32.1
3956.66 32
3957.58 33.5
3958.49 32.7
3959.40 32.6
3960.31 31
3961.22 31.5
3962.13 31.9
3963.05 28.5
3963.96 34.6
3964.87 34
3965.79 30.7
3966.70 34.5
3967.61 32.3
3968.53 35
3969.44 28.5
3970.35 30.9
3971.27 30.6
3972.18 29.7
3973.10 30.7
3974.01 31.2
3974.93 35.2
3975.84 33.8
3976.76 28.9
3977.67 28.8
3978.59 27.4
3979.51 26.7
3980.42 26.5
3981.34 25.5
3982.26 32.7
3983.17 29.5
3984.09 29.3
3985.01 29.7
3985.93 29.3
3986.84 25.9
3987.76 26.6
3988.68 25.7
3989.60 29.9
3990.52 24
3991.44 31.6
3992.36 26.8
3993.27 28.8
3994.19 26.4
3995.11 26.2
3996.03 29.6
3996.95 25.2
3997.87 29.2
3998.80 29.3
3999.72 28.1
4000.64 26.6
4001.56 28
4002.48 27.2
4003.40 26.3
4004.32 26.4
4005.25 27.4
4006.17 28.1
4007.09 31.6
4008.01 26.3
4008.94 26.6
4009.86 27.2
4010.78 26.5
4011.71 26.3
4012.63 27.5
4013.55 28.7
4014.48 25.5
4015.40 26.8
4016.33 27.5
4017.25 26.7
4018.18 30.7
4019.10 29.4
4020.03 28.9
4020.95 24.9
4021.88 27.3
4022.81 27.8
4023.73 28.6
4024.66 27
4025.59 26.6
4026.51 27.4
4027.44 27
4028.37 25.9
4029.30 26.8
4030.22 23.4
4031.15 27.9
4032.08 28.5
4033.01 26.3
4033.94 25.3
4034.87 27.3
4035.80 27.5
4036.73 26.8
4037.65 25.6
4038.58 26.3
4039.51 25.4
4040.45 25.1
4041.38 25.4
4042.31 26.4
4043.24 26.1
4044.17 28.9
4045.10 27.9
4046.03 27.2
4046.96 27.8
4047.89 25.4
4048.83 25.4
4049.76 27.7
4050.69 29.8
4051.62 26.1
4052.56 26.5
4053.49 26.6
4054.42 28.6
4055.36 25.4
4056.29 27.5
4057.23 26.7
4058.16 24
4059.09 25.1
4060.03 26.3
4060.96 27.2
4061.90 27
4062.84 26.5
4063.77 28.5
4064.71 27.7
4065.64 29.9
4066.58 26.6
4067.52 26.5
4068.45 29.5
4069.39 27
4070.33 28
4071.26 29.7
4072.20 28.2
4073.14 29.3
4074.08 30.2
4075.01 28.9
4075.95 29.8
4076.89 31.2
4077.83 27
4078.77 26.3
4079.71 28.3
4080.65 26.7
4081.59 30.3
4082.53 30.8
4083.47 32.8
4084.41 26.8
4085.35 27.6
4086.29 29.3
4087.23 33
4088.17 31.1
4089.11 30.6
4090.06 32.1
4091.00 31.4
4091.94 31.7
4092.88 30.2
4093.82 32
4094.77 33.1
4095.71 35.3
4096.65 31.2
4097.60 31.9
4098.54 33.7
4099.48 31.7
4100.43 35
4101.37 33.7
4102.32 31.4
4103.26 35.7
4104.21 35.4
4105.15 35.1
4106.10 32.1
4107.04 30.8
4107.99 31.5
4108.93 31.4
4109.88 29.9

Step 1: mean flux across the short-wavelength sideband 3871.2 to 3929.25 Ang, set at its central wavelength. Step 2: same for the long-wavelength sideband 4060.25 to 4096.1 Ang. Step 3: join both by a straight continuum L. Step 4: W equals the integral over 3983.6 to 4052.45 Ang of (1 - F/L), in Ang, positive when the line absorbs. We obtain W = 6.79 Ang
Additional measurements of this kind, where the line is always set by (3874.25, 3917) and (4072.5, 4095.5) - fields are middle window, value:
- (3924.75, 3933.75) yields 0.4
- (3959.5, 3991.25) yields 1.2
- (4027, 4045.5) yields 2.5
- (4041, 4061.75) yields 2.5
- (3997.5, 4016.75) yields 2.1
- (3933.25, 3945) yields 0.8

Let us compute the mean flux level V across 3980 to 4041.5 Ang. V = 27.4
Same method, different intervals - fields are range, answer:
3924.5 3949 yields 29.6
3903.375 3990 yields 30.3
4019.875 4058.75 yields 26.7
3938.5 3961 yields 31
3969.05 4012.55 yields 28.3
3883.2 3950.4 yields 30.9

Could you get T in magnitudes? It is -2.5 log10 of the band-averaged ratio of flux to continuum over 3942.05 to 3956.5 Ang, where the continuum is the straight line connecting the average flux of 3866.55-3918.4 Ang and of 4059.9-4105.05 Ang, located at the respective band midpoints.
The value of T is 0.04 mag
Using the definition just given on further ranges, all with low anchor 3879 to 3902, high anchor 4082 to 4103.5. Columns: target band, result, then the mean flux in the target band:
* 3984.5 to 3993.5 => 0.17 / 27.8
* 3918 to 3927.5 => 0.07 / 30.8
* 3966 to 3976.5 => 0.02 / 32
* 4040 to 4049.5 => 0.20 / 26.6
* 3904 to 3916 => 0.10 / 30.1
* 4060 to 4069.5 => 0.16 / 27.6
